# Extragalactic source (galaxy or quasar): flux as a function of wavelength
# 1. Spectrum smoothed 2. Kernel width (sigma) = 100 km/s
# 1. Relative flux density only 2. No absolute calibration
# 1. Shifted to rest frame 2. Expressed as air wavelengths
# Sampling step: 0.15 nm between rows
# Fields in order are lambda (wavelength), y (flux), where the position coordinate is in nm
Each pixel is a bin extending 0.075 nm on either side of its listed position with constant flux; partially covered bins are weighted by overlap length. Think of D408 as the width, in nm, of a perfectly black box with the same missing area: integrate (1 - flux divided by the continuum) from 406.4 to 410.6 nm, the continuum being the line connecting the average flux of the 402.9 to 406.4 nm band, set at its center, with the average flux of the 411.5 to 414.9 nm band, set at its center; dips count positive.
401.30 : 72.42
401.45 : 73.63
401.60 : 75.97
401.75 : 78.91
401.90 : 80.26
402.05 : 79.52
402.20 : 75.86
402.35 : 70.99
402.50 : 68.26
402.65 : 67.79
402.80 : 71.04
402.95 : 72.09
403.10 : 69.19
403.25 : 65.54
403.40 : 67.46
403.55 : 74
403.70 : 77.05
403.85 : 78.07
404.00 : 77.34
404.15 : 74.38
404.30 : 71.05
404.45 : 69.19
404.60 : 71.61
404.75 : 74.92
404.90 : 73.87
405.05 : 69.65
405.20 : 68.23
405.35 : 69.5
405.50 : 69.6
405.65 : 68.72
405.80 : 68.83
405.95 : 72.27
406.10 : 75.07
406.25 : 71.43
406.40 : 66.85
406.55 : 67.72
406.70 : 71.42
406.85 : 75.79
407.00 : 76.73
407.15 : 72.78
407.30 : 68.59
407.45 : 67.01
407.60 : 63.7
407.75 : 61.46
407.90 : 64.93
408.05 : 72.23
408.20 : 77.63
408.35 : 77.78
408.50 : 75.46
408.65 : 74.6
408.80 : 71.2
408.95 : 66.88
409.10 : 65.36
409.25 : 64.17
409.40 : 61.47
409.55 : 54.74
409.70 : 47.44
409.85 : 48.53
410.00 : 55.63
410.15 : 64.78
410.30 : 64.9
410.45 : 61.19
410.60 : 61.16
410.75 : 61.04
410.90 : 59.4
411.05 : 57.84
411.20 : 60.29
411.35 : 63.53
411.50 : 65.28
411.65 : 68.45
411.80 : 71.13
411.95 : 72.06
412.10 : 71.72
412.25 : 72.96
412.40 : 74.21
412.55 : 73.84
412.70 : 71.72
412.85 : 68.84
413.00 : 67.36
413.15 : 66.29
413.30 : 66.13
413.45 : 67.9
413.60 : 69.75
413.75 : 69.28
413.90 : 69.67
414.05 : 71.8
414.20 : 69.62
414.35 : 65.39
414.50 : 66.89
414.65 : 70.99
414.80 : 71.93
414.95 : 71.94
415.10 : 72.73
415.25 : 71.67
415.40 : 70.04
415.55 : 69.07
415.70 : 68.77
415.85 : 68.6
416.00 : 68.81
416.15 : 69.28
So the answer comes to 0.26 nm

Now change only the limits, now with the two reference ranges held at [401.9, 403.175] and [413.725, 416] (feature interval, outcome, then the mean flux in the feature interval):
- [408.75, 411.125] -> 0.36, 60.2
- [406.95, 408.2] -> 0.04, 68.8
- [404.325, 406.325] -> 0.02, 71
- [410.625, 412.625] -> 0.10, 66.9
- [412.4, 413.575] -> 0.02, 69.2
